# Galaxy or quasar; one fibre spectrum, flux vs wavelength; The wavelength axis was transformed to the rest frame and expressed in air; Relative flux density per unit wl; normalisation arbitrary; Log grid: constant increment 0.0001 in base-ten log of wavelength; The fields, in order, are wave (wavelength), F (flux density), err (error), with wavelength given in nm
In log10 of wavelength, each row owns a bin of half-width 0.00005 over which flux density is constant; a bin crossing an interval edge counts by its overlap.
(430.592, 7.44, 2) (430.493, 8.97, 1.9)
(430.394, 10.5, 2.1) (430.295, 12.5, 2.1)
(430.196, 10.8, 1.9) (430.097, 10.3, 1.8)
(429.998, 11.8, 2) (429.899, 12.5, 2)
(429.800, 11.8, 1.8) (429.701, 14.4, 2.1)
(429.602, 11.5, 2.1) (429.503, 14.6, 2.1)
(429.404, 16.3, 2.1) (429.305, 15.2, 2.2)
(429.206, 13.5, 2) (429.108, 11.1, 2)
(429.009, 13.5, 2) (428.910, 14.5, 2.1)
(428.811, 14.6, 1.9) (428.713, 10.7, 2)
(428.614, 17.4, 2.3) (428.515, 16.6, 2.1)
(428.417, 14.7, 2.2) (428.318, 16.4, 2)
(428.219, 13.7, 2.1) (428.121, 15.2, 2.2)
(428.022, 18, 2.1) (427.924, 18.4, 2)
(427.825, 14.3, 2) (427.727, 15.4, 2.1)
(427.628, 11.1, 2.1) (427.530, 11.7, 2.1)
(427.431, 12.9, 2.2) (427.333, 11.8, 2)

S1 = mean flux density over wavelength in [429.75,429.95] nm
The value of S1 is 12.1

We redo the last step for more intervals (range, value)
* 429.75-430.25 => 11.5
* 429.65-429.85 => 13.1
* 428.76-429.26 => 13.5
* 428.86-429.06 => 13.9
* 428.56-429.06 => 14.1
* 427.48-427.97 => 14.1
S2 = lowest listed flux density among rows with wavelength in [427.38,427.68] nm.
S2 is 11.1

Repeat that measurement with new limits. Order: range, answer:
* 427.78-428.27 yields 13.7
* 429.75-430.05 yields 11.8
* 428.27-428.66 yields 14.7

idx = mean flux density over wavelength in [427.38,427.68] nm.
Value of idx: 11.9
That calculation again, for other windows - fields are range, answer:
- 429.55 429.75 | 13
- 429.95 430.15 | 11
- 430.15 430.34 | 11.6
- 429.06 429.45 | 14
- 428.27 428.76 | 15.2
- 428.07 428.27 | 14.5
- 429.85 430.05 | 12.1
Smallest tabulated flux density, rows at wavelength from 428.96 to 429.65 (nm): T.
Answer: 11.1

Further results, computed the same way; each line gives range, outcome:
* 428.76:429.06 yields 13.5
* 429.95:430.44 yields 10.3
